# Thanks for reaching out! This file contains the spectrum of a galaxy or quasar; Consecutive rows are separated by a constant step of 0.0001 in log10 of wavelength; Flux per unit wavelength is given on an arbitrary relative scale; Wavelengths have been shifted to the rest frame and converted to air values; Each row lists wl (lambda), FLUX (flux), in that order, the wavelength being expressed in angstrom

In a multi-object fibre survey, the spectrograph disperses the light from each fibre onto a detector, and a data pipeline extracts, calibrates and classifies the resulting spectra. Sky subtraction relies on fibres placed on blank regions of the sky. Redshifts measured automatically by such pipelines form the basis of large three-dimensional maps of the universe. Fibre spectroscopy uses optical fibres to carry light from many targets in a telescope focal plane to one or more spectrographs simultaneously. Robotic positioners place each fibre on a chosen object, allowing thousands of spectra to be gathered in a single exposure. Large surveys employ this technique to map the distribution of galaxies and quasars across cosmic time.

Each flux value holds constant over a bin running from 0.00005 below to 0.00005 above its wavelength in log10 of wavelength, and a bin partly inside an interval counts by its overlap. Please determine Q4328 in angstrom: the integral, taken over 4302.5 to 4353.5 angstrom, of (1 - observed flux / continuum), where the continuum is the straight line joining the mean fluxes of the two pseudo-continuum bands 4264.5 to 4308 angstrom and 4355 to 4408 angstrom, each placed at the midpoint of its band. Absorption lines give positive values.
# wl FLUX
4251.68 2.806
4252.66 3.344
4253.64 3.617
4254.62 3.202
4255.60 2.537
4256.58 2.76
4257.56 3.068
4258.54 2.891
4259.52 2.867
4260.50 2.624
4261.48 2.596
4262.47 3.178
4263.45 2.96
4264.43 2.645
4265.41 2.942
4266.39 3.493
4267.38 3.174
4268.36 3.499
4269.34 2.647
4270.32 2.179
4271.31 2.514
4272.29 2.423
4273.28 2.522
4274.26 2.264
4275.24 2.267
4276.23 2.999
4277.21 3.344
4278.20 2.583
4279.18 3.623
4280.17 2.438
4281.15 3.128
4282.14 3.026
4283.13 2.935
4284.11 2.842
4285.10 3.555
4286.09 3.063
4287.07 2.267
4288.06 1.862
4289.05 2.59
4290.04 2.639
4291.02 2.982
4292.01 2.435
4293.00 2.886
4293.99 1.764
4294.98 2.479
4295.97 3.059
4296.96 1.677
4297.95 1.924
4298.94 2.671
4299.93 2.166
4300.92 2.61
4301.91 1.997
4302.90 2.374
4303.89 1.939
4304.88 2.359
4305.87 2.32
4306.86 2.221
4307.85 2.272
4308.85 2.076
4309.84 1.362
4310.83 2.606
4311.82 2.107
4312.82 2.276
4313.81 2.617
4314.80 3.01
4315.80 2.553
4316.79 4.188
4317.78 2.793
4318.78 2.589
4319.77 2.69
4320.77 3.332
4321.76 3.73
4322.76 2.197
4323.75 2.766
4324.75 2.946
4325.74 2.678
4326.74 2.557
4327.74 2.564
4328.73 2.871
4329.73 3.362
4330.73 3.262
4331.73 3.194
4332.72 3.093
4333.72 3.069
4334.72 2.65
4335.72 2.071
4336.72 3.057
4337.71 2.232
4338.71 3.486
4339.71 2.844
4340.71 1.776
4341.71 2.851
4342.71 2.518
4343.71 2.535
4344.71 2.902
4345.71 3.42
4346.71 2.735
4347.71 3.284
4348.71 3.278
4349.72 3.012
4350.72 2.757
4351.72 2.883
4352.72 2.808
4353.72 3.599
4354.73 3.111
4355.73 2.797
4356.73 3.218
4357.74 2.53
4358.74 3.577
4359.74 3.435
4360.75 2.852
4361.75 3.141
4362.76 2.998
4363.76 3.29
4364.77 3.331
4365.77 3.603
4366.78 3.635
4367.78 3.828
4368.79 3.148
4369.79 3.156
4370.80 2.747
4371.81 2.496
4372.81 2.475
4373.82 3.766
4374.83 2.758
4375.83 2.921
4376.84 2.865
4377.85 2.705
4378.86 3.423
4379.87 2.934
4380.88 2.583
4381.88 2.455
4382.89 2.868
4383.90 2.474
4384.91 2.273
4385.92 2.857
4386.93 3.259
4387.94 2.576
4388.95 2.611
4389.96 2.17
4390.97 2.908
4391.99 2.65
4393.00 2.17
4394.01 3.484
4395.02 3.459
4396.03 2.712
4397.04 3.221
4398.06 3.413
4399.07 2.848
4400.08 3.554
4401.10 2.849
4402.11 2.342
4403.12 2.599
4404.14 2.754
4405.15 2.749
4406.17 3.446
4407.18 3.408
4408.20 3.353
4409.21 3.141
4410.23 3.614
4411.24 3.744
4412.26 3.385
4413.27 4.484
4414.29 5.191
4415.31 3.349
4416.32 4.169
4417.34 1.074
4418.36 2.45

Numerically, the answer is 0.7 angstrom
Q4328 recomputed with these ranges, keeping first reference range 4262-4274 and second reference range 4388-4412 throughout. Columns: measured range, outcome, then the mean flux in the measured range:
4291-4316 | 4.86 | 2.32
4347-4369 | -1.73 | 3.18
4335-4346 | 0.92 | 2.69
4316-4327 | -0.17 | 2.95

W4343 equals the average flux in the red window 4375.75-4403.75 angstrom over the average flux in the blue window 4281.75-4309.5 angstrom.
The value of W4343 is 1.2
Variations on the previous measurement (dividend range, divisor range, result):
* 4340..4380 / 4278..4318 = 1.19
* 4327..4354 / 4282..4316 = 1.18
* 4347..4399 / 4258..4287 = 1.04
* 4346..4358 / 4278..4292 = 1.07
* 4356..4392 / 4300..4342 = 1.12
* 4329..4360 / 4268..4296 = 1.09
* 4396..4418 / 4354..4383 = 1.06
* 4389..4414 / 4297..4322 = 1.25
